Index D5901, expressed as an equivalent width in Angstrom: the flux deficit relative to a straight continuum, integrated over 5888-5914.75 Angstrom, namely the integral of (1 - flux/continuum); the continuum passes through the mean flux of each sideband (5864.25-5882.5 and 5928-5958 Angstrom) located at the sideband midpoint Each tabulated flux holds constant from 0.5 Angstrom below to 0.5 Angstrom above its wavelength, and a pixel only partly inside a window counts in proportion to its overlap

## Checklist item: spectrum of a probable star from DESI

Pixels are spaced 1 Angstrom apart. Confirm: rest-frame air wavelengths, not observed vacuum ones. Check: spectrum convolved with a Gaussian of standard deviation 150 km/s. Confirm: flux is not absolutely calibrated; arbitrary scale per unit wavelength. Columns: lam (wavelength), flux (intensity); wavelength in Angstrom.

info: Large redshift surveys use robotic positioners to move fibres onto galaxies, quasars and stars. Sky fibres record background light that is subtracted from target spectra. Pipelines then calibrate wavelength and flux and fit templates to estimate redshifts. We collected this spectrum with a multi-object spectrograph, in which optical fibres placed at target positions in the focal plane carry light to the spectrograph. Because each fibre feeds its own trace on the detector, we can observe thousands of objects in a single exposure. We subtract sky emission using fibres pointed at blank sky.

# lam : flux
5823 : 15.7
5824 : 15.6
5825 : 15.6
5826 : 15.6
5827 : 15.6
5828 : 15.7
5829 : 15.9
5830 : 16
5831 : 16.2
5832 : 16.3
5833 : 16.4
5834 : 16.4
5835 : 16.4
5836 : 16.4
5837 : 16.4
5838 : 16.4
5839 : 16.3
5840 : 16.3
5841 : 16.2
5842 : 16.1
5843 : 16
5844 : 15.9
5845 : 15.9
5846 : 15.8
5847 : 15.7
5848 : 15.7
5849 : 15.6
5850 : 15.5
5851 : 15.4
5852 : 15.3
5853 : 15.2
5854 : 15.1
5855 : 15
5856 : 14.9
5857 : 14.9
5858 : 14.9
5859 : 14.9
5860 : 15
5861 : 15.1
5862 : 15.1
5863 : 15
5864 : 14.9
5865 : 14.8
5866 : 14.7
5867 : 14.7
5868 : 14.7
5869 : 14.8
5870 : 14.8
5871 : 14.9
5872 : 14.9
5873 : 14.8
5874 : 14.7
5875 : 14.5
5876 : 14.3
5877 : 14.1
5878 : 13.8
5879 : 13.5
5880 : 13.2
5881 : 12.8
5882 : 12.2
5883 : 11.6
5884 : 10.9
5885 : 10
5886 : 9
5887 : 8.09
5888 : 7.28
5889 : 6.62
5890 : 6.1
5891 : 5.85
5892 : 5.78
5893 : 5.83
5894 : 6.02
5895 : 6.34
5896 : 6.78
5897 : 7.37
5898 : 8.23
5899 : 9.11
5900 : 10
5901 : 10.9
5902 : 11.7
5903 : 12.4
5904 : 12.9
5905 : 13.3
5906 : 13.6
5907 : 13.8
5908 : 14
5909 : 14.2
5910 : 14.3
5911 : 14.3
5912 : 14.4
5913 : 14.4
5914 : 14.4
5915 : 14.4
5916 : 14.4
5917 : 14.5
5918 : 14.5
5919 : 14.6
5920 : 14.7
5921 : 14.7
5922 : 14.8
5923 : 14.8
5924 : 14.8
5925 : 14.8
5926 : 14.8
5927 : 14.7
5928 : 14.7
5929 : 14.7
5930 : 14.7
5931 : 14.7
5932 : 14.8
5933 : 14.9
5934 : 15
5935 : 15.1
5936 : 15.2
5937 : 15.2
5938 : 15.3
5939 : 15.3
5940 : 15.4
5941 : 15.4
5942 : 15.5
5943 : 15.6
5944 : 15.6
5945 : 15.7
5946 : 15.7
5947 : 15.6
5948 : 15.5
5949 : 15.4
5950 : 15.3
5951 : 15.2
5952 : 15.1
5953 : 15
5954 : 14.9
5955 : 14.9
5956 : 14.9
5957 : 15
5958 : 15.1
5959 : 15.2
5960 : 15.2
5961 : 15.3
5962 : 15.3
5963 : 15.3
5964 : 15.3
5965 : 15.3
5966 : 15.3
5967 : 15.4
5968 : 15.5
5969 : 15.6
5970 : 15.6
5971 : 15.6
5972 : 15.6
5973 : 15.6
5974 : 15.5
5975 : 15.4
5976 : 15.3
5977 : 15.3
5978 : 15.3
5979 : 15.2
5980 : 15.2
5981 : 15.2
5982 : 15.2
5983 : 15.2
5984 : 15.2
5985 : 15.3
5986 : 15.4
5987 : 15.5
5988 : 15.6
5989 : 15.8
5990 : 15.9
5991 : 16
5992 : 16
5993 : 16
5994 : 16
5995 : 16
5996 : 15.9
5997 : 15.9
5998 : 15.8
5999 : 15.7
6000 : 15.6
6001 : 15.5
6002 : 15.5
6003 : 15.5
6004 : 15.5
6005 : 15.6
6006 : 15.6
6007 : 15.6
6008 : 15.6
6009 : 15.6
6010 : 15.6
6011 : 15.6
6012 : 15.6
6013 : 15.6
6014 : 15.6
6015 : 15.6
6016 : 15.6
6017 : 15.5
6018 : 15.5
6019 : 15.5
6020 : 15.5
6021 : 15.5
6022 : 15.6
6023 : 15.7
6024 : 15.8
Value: 7.7 Angstrom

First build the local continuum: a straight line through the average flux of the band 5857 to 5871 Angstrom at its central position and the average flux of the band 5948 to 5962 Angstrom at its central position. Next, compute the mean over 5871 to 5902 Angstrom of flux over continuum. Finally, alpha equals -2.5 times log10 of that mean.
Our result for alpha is 0.41 mag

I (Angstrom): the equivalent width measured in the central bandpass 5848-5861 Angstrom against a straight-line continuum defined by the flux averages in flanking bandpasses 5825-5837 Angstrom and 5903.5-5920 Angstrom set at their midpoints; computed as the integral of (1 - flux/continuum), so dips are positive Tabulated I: 0.3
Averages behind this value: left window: 16.1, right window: 14.1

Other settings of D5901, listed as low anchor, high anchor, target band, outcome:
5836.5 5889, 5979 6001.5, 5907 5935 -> 0.6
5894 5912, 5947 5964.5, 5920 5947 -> -3.1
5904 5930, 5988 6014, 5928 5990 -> -1.0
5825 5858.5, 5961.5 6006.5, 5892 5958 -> 8.2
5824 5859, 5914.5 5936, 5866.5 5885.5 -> 2.1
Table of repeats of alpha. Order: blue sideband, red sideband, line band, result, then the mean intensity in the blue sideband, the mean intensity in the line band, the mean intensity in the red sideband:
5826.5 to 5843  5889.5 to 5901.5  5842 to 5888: -0.21 mag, 16.2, 14.2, 7.36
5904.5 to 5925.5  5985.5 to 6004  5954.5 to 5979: 0.00 mag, 14.4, 15.3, 15.7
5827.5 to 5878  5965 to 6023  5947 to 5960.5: 0.03 mag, 15.4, 15.1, 15.6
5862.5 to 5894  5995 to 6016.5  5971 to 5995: -0.04 mag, 11.9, 15.5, 15.6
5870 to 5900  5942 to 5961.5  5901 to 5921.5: -0.13 mag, 10.4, 13.9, 15.3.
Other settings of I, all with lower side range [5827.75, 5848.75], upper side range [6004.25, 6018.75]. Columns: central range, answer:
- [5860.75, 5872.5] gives 0.85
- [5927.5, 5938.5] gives 0.62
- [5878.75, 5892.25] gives 5.48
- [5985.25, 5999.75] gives -0.16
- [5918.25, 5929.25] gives 0.78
